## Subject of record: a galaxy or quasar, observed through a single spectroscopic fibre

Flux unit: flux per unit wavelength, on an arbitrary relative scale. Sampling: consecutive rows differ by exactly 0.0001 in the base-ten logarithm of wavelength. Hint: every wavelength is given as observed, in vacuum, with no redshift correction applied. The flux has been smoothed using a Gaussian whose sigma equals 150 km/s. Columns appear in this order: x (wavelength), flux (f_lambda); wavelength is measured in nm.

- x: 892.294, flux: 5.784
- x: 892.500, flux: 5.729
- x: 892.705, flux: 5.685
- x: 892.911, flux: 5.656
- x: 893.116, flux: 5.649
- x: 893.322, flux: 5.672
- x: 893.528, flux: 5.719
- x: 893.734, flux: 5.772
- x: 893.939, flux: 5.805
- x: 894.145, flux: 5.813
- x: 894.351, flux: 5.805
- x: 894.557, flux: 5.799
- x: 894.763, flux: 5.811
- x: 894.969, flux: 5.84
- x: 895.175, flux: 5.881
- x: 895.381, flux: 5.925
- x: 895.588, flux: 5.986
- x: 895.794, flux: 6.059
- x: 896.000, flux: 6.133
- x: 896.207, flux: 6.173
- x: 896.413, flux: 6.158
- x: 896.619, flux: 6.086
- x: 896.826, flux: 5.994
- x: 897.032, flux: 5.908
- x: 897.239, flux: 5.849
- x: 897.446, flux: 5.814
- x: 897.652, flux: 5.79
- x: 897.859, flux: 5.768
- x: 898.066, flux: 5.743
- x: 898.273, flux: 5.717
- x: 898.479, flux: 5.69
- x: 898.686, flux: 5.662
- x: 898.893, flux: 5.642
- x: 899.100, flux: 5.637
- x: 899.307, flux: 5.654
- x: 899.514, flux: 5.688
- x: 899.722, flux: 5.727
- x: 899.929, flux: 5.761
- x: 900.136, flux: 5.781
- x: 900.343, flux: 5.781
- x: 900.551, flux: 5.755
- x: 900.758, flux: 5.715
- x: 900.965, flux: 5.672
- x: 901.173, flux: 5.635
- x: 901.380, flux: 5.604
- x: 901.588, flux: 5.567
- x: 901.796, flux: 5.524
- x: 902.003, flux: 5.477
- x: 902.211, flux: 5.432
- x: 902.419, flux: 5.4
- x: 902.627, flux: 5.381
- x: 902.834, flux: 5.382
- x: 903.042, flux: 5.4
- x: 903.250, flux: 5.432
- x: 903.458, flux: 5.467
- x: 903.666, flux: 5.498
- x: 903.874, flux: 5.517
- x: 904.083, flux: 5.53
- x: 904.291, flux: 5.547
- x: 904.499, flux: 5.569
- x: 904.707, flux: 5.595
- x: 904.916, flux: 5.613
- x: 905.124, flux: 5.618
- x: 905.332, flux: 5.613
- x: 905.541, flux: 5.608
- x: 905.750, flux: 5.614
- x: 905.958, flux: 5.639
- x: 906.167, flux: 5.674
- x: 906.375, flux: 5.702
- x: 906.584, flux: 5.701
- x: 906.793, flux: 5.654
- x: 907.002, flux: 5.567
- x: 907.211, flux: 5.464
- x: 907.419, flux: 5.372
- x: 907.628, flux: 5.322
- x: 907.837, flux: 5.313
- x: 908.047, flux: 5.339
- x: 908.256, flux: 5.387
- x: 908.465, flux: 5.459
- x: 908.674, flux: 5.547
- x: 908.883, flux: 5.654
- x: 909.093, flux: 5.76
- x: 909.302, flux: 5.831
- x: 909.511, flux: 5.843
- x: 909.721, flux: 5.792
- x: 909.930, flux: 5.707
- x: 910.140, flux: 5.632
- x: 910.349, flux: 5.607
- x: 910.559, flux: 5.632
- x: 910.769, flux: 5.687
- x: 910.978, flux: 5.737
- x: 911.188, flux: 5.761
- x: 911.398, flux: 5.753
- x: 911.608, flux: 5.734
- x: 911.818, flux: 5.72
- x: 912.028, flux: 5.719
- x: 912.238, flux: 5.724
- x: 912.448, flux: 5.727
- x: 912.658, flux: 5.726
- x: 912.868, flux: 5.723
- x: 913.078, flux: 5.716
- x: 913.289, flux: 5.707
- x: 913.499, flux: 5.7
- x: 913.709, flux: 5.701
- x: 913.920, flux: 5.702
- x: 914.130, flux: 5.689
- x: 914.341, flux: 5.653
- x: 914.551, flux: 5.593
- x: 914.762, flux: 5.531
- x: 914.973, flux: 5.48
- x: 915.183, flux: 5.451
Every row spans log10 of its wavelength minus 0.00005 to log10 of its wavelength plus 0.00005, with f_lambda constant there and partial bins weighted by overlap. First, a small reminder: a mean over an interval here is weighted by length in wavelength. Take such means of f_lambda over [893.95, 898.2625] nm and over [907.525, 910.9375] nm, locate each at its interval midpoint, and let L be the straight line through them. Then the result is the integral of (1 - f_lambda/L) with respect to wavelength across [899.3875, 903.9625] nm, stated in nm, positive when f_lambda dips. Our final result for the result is 0.16 nm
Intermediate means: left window 5.91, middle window 5.57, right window 5.6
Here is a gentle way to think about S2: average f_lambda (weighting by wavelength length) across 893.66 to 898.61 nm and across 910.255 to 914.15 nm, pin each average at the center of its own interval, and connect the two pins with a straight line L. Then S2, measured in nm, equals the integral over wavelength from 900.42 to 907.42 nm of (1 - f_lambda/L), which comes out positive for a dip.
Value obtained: 0.29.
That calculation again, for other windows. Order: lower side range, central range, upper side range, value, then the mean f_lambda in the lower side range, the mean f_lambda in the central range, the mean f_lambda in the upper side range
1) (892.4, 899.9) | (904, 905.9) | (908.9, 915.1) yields 0.053 nm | 5.82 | 5.59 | 5.7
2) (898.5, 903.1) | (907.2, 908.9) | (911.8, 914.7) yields 0.073 nm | 5.61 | 5.42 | 5.7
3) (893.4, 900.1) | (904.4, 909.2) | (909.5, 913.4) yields 0.165 nm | 5.84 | 5.56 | 5.71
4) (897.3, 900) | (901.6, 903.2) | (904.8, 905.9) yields 0.063 nm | 5.72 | 5.44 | 5.61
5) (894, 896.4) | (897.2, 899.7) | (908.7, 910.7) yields 0.071 nm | 5.93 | 5.72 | 5.71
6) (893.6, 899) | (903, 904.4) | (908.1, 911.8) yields 0.067 nm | 5.87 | 5.49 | 5.67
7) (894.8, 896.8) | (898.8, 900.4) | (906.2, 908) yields 0.038 nm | 6.02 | 5.71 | 5.51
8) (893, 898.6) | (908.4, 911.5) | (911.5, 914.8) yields 0.016 nm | 5.86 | 5.7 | 5.69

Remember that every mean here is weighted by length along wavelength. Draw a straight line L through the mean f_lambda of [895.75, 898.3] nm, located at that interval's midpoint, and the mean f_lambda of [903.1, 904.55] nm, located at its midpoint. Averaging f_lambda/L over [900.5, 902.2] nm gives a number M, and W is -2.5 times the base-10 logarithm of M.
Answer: 0.01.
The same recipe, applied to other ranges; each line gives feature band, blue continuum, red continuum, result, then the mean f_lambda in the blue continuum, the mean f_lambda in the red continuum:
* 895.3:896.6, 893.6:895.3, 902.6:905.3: -0.06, 5.82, 5.51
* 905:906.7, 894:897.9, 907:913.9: 0.02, 5.93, 5.64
